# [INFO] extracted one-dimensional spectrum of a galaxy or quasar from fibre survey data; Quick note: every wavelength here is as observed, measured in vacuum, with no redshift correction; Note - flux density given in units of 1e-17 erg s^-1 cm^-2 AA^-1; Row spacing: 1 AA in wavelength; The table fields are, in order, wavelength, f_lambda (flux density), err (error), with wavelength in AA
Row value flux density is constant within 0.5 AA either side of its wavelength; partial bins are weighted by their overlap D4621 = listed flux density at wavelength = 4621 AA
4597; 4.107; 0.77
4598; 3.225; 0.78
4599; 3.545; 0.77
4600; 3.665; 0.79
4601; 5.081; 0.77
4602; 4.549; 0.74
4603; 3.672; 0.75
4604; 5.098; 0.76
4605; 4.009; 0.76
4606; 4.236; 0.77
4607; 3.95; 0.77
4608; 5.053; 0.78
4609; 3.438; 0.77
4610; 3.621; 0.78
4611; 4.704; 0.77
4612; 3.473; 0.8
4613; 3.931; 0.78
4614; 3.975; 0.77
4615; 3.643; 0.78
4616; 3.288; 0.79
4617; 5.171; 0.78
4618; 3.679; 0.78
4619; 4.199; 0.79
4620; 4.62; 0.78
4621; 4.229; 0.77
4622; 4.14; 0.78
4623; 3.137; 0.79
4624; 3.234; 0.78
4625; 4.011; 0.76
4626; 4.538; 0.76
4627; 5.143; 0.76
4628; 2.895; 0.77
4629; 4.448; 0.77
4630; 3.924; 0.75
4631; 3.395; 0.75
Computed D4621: 4.229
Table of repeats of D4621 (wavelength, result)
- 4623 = 3.137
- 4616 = 3.288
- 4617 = 5.171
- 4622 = 4.14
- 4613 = 3.931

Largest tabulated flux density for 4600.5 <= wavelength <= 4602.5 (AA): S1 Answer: 5.081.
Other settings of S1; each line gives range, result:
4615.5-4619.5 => 5.171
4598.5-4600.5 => 3.665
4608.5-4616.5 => 4.704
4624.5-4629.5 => 5.143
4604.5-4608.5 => 5.053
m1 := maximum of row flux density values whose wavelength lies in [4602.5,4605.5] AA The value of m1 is 5.098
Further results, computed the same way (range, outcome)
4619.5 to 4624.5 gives 4.62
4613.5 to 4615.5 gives 3.975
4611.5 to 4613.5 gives 3.931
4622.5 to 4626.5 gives 4.538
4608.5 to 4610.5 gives 3.621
